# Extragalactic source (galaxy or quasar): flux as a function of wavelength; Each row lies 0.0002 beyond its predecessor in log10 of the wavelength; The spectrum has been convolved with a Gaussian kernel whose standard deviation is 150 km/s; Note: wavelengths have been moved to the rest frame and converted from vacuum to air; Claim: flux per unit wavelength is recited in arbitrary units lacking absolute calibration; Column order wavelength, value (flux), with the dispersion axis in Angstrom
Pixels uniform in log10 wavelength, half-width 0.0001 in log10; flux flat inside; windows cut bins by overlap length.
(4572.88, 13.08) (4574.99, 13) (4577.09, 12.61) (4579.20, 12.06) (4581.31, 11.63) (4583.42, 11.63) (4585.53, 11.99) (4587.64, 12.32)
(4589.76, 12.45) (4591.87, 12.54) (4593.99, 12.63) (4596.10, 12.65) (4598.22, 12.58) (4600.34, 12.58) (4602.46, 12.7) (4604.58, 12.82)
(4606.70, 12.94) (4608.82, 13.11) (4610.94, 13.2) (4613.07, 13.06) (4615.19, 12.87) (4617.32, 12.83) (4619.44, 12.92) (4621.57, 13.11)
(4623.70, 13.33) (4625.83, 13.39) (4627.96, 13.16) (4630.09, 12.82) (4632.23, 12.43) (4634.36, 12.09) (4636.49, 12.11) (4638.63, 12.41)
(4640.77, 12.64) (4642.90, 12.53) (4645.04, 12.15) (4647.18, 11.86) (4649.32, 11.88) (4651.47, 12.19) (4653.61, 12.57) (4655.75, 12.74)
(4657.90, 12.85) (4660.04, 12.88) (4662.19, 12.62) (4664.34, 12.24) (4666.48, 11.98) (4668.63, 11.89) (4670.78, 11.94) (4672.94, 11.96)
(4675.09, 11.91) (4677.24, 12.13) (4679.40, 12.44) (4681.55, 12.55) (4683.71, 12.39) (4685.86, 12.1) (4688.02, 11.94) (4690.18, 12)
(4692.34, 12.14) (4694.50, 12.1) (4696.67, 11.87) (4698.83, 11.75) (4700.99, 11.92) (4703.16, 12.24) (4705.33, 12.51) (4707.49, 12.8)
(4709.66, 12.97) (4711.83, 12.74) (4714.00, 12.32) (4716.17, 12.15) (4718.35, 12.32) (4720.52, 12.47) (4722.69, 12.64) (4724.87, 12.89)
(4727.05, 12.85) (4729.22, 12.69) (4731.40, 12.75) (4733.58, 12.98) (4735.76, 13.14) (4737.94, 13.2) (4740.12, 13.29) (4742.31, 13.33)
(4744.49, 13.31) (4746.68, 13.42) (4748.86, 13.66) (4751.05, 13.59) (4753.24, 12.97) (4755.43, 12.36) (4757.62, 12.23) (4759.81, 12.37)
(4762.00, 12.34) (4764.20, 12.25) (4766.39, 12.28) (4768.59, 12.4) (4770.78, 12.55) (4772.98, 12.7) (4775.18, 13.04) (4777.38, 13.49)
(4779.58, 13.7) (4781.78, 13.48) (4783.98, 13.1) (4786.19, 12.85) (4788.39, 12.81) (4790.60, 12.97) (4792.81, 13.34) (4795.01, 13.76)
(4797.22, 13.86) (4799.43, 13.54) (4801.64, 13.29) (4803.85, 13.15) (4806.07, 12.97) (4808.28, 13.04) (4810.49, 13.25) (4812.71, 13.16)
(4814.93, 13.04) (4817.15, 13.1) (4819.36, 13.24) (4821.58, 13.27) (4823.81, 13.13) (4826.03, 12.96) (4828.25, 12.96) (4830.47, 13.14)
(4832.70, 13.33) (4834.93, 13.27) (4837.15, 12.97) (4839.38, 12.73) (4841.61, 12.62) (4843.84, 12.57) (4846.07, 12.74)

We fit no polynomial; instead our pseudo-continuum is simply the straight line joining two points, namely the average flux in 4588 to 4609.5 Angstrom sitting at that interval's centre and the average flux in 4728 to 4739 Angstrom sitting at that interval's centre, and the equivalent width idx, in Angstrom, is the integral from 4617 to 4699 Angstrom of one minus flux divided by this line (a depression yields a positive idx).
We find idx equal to 2.68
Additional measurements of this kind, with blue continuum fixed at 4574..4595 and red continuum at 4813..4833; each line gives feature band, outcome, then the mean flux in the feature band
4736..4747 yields -0.4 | 13.3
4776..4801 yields -0.7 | 13.4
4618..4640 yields -0.6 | 12.8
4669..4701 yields 1.4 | 12.1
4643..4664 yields 0.2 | 12.4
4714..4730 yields 0.3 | 12.6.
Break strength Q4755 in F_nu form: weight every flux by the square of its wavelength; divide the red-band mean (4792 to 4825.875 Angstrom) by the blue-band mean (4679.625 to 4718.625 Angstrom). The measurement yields 1.13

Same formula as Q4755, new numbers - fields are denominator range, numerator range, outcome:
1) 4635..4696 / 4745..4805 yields 1.11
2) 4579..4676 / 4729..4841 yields 1.12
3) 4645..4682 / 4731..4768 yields 1.09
